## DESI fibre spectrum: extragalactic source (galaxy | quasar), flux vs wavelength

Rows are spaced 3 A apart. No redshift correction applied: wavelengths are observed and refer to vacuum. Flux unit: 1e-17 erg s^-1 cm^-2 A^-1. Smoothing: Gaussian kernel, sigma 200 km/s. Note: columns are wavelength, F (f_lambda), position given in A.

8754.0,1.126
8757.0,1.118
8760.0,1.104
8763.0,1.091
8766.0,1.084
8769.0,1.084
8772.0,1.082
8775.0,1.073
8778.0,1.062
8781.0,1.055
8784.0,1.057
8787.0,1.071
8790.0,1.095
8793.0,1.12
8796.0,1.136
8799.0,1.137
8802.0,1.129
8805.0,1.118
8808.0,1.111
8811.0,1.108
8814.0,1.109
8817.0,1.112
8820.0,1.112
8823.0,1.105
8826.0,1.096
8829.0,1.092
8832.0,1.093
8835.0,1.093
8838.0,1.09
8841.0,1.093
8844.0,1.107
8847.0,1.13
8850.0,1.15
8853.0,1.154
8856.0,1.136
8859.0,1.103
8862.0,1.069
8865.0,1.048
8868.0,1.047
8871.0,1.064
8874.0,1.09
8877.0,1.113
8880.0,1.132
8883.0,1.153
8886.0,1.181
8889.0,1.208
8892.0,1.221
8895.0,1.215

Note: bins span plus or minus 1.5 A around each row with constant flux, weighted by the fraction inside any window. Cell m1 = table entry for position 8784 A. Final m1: 1.057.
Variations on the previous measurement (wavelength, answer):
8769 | 1.084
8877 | 1.113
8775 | 1.073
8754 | 1.126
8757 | 1.118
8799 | 1.137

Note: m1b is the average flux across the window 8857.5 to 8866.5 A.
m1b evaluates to 1.07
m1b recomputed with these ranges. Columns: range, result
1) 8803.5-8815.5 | 1.11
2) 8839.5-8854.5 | 1.13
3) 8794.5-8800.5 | 1.14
